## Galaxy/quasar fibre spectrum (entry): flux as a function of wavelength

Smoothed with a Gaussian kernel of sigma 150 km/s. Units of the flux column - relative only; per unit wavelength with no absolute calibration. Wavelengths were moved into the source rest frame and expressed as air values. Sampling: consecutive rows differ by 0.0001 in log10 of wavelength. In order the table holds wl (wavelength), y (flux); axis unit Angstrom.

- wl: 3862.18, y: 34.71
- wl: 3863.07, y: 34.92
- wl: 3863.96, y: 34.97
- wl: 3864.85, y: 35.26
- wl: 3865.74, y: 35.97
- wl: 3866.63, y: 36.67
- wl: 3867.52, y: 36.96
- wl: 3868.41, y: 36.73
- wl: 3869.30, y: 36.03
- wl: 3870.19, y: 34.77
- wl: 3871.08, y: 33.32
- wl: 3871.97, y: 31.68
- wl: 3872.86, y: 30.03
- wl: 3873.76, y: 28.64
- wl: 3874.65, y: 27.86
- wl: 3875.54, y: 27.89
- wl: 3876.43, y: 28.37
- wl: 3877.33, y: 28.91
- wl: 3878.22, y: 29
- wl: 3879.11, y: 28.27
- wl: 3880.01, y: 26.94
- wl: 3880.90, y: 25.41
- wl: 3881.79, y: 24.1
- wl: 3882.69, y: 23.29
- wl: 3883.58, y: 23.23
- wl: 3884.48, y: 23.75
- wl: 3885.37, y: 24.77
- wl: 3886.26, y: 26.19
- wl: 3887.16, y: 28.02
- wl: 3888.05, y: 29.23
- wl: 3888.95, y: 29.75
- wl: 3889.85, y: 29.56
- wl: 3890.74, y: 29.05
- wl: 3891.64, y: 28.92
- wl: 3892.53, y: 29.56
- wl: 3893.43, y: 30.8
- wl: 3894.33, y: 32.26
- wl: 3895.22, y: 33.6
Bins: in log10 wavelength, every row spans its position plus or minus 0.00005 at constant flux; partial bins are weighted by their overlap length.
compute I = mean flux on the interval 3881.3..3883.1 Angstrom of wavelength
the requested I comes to 23.7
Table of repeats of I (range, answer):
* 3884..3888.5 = 26.4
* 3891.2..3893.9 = 29.8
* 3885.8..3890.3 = 28.5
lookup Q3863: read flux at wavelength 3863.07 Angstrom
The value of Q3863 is 34.92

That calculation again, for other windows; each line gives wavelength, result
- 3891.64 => 28.92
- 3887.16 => 28.02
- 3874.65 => 27.86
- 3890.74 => 29.05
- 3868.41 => 36.73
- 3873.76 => 28.64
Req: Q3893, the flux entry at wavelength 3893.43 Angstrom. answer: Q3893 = 30.8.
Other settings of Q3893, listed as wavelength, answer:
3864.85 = 35.26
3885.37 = 24.77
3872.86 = 30.03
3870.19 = 34.77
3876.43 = 28.37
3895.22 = 33.6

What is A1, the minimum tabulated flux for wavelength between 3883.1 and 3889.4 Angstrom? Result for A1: 23.23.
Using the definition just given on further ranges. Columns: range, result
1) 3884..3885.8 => 23.75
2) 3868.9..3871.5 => 33.32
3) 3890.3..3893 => 28.92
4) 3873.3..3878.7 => 27.86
